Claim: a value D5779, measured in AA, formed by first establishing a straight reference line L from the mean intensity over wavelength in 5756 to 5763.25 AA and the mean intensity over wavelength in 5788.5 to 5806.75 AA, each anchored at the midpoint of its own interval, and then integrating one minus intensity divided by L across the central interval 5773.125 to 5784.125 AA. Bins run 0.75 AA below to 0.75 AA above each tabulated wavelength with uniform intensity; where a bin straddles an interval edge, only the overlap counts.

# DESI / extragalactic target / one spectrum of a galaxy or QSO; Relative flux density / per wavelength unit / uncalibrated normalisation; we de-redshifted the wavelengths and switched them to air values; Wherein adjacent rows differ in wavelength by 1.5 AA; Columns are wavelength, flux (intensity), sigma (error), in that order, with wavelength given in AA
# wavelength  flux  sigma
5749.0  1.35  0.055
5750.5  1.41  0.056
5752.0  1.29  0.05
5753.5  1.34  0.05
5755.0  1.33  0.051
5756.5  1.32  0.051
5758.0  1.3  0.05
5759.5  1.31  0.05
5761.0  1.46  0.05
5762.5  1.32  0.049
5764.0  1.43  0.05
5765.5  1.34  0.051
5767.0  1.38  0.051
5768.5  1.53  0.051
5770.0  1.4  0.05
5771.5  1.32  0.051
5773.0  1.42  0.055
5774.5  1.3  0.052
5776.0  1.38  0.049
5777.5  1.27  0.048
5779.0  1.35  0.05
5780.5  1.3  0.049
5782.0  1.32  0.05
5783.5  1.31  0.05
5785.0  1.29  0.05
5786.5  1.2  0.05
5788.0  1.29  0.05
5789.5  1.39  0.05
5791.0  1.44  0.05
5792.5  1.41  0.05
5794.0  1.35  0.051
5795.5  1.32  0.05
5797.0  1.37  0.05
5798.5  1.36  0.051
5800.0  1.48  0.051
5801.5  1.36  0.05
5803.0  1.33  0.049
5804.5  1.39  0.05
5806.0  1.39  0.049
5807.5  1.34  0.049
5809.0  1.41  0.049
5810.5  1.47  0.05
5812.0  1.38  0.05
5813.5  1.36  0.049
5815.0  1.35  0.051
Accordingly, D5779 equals 0.3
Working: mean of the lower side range 1.34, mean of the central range 1.32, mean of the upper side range 1.38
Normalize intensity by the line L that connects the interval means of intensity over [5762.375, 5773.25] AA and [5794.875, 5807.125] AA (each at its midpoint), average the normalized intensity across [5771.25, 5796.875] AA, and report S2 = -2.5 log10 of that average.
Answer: 0.04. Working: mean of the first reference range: 1.4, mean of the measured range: 1.33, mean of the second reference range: 1.37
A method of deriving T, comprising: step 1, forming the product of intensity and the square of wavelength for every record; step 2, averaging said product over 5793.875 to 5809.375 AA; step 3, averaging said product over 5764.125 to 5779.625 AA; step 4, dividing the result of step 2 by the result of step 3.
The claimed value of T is 1.0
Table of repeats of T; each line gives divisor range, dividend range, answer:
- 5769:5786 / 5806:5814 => 1.06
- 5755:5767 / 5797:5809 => 1.03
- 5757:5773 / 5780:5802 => 0.98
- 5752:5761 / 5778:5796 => 1.01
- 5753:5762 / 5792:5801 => 1.04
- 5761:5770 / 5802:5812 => 1.00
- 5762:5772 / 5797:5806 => 1.01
